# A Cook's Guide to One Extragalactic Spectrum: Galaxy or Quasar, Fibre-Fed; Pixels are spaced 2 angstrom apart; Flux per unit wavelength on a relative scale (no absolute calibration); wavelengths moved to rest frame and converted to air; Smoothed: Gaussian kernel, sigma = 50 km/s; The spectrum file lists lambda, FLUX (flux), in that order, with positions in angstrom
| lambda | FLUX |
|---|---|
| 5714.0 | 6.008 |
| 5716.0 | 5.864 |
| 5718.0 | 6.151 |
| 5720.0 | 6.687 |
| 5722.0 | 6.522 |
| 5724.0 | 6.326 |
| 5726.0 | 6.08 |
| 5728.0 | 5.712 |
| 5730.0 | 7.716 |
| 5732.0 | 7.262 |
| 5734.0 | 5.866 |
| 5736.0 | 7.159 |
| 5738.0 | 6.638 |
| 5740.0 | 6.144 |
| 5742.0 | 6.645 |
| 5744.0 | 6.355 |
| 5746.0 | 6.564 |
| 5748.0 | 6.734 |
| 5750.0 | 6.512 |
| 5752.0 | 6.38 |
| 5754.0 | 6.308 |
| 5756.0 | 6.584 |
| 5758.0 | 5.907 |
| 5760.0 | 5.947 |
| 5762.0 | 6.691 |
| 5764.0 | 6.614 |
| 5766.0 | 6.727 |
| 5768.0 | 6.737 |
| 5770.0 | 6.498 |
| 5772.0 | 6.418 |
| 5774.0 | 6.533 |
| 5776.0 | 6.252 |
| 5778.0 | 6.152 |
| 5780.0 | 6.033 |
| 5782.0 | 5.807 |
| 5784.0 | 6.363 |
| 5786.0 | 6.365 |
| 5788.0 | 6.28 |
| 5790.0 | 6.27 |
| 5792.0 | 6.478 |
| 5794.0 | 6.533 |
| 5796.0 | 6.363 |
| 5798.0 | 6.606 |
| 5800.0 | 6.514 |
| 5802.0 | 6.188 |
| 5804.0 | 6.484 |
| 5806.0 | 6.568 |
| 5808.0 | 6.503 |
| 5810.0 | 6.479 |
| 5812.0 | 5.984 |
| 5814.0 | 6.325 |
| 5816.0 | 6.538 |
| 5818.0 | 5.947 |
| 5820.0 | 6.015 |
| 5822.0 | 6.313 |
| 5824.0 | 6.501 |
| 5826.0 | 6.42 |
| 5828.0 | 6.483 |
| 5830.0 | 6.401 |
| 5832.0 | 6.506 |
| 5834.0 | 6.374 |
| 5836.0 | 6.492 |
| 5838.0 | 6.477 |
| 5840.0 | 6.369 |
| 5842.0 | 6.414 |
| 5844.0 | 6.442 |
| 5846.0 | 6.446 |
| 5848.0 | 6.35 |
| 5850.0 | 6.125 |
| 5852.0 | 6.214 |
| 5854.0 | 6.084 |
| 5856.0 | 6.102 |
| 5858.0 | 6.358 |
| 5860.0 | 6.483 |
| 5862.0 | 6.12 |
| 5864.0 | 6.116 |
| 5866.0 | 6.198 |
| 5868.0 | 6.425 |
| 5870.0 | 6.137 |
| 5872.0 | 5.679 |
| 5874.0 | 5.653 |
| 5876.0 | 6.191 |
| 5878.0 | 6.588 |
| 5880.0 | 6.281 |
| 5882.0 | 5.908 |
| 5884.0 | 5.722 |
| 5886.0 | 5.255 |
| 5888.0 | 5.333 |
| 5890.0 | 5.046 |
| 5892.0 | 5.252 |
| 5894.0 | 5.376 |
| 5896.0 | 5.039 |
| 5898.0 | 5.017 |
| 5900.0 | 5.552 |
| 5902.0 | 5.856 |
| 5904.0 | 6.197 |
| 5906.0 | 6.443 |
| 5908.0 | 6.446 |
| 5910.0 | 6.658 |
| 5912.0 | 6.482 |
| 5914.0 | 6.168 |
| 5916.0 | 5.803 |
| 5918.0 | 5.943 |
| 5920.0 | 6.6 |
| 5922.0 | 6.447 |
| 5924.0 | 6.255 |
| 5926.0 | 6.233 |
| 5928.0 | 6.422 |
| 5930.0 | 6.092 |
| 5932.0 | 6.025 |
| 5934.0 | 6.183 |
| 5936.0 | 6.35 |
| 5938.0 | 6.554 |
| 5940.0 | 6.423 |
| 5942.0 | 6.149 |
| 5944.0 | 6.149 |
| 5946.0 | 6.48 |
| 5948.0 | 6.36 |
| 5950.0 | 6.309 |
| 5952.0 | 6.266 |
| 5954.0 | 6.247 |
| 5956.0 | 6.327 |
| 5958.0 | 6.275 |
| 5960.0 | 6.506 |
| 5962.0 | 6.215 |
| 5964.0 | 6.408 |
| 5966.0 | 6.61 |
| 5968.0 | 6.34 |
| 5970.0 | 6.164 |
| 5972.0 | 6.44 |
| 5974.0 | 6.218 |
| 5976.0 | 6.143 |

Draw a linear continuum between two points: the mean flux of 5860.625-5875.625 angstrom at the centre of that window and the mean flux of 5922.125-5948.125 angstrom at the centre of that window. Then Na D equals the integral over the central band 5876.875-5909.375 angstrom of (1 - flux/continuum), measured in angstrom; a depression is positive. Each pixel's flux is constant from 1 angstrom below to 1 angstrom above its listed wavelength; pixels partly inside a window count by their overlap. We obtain 2.3 angstrom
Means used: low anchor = 6.06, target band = 5.72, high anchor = 6.29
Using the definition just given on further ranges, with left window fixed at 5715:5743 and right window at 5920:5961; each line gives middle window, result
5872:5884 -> 0.6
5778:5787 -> 0.4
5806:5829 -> 0.3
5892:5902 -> 1.6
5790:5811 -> -0.1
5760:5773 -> -0.2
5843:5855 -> 0.2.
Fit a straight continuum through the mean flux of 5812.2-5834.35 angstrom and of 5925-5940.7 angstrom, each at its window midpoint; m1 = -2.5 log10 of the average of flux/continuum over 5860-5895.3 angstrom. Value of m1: 0.08 mag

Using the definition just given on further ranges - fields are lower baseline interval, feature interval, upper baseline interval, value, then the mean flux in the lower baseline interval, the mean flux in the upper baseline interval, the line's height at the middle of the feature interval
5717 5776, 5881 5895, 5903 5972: 0.175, 6.49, 6.31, 6.36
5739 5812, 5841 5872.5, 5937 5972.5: 0.023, 6.4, 6.34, 6.37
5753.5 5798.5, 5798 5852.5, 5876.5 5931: -0.029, 6.37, 5.94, 6.2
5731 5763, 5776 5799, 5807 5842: 0.021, 6.48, 6.36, 6.42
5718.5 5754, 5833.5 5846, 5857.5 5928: -0.045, 6.53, 5.98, 6.17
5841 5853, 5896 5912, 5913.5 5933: 0.043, 6.33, 6.2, 6.23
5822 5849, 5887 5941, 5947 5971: 0.064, 6.43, 6.34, 6.37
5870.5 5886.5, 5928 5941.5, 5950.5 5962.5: -0.012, 5.94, 6.31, 6.21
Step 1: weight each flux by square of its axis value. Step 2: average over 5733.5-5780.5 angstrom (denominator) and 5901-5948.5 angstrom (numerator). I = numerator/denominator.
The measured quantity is 1.03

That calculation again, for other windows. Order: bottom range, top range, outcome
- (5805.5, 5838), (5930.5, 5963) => 1.03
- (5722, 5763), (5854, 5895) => 0.96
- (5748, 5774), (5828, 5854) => 1.01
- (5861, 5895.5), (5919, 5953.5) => 1.10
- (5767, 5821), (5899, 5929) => 1.02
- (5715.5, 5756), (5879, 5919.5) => 0.95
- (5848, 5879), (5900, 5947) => 1.04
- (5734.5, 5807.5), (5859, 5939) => 0.98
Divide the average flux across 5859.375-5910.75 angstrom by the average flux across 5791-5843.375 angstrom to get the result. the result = 0.9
